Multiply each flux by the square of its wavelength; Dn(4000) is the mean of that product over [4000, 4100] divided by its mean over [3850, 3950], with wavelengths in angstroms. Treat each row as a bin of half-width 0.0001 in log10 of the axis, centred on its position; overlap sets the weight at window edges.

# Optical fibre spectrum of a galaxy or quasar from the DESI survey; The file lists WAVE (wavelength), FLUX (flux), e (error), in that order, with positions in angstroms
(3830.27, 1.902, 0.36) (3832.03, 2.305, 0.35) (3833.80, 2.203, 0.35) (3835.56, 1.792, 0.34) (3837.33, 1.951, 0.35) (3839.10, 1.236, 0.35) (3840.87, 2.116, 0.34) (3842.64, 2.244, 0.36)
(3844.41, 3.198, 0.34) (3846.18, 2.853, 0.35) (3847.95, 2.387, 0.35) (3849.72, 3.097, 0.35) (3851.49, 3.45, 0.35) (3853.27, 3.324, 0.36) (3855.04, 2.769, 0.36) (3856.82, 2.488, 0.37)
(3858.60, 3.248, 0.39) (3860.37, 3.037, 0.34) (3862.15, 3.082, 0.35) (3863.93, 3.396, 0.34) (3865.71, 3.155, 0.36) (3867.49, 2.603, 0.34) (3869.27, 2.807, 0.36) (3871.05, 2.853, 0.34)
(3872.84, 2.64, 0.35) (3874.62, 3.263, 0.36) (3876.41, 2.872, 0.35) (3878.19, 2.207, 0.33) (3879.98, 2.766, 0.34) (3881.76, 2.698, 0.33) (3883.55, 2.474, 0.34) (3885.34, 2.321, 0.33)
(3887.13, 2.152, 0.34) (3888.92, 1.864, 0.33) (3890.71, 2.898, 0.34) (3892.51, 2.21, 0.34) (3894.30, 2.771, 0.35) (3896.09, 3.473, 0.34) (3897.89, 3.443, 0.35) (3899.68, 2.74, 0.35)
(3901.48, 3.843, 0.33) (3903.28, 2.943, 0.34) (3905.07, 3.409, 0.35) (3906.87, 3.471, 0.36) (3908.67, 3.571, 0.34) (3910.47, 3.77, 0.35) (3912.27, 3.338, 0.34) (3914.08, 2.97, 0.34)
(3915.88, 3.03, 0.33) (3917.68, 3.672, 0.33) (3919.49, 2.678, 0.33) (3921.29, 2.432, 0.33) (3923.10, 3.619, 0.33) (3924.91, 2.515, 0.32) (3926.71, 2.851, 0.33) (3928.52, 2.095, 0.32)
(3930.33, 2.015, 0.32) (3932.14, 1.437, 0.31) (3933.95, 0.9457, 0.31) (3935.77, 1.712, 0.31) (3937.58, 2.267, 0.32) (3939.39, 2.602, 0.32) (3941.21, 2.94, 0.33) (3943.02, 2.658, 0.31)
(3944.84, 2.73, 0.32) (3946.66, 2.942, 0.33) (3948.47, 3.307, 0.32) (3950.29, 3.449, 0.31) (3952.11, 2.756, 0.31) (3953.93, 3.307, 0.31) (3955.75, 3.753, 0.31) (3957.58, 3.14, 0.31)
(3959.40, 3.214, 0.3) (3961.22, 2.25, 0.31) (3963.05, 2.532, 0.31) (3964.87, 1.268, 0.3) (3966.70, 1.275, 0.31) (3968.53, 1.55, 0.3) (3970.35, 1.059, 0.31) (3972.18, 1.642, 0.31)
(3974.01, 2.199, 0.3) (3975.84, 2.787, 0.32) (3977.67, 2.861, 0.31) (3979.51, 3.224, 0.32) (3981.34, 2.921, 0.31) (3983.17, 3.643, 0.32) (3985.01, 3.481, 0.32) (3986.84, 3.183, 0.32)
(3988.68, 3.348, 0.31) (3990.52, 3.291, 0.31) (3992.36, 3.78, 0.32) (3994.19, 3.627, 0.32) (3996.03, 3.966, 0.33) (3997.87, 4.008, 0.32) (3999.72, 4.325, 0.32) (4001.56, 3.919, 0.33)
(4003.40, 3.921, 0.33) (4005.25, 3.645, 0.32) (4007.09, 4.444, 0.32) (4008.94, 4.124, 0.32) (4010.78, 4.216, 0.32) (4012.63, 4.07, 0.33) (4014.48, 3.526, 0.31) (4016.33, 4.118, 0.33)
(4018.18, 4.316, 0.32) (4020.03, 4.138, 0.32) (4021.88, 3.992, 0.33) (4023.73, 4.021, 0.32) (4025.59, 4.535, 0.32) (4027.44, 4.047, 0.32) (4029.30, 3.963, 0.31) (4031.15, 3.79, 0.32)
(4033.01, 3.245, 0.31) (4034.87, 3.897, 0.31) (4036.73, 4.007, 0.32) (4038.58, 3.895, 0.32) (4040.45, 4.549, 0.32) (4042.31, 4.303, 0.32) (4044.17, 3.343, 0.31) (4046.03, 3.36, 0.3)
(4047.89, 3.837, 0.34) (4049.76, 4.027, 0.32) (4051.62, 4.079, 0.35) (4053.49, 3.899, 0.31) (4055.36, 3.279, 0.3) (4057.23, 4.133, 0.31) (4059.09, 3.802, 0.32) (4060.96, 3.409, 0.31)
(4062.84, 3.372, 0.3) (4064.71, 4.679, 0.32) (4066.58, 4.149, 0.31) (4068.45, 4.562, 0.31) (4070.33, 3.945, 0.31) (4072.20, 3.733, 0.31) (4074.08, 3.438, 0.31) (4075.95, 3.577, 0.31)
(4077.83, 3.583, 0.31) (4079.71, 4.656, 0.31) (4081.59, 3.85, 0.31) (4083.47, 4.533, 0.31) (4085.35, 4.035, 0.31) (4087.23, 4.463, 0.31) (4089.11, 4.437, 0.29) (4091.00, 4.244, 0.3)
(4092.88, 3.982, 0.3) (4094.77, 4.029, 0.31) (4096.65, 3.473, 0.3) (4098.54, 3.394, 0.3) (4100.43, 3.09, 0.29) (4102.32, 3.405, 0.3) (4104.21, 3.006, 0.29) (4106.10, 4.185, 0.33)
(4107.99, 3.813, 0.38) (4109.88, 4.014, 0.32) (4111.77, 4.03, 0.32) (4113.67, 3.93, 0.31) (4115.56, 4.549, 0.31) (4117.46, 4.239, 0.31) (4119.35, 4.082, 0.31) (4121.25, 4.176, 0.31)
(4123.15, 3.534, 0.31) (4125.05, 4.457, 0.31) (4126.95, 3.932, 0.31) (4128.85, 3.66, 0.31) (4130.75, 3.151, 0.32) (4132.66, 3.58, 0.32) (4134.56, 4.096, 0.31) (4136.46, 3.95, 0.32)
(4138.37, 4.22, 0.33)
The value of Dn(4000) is 1.52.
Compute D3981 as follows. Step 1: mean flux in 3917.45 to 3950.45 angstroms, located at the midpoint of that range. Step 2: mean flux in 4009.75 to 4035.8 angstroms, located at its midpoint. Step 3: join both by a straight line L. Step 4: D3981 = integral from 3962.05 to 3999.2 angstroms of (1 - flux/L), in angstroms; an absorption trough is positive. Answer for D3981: 6.0 angstroms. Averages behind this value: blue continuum 2.53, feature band 2.8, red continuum 3.99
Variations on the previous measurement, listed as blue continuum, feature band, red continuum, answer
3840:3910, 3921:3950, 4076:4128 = 6.5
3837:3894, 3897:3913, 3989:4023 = -1.8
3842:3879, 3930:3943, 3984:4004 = 5.2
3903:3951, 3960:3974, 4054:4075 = 6.2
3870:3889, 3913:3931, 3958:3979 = -3.4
